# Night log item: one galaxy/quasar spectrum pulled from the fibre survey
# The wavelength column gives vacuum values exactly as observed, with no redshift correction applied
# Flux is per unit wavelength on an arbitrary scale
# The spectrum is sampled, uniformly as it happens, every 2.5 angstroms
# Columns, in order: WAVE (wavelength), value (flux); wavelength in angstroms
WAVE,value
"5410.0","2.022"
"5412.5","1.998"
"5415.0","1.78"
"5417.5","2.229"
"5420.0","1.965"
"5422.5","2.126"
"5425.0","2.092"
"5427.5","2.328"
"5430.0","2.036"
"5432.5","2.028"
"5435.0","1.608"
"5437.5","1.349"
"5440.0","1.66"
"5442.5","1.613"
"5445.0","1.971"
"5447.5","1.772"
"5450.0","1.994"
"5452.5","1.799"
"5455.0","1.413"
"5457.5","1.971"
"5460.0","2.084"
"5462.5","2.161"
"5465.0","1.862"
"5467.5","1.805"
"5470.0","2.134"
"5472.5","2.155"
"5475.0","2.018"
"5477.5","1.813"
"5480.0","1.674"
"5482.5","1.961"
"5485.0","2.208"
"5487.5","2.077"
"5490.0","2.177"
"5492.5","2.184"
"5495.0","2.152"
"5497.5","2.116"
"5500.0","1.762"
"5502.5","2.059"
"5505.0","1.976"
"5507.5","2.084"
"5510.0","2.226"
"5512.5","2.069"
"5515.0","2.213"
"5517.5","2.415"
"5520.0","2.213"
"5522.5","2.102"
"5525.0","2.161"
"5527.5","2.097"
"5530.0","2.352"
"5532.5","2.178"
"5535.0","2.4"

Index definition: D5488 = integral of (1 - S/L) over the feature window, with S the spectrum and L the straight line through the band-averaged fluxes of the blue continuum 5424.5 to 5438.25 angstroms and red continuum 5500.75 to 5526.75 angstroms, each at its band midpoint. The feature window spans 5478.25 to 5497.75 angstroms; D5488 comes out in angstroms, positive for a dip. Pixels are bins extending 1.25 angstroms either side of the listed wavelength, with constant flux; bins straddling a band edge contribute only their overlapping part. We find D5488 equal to 0.1 angstroms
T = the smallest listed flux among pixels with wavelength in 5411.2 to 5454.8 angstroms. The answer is 1.349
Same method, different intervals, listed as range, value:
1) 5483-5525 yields 1.762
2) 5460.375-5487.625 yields 1.674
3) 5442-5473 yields 1.413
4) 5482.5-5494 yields 1.961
